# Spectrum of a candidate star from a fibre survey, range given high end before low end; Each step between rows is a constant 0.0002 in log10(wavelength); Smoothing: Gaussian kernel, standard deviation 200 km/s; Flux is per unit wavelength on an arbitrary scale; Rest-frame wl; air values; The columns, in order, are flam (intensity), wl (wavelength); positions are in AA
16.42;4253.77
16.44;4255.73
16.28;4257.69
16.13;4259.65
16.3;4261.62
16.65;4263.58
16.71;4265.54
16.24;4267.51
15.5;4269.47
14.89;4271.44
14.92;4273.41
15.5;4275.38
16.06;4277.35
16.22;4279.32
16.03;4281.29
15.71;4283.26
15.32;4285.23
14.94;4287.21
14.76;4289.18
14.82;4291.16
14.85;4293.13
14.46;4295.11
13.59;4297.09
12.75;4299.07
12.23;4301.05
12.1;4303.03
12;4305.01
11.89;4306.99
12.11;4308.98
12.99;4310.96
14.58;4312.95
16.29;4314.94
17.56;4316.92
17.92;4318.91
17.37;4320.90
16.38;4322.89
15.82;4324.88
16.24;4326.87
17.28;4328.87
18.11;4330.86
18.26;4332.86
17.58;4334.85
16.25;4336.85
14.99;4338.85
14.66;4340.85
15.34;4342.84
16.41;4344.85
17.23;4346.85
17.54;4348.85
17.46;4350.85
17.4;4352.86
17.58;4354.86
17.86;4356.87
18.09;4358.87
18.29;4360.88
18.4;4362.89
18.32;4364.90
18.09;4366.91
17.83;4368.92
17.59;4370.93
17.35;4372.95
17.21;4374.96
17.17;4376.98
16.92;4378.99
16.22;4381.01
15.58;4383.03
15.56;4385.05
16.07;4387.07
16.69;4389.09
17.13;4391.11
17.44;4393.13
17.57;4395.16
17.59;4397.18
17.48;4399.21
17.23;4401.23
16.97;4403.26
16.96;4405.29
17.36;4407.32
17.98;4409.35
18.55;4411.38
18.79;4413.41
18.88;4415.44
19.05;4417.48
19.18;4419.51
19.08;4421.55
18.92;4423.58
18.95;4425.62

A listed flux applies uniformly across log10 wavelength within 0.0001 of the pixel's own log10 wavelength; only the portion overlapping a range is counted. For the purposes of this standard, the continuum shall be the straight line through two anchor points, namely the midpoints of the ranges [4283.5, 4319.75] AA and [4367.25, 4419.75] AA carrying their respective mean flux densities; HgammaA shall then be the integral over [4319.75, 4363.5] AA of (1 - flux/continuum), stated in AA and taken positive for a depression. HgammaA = -4.0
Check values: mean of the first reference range 14.2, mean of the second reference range 17.4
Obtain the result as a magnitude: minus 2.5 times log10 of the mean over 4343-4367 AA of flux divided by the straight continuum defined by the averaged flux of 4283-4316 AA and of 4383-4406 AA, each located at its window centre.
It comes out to -0.13 mag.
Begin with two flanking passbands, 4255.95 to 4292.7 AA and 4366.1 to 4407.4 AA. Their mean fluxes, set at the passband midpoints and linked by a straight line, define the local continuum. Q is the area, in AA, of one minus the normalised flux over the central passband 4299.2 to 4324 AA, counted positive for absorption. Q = 2.7 AA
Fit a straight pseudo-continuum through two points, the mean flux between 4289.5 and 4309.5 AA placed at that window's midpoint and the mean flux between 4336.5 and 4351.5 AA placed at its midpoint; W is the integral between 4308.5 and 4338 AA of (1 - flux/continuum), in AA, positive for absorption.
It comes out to -3.2 AA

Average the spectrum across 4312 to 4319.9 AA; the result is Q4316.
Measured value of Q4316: 16.6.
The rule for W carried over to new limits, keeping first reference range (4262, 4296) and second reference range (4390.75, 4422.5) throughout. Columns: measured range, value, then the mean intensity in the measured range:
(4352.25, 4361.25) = -0.4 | 17.8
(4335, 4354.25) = 0.4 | 16.4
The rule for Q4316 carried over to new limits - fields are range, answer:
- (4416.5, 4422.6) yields 19.1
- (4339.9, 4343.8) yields 15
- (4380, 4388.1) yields 15.9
